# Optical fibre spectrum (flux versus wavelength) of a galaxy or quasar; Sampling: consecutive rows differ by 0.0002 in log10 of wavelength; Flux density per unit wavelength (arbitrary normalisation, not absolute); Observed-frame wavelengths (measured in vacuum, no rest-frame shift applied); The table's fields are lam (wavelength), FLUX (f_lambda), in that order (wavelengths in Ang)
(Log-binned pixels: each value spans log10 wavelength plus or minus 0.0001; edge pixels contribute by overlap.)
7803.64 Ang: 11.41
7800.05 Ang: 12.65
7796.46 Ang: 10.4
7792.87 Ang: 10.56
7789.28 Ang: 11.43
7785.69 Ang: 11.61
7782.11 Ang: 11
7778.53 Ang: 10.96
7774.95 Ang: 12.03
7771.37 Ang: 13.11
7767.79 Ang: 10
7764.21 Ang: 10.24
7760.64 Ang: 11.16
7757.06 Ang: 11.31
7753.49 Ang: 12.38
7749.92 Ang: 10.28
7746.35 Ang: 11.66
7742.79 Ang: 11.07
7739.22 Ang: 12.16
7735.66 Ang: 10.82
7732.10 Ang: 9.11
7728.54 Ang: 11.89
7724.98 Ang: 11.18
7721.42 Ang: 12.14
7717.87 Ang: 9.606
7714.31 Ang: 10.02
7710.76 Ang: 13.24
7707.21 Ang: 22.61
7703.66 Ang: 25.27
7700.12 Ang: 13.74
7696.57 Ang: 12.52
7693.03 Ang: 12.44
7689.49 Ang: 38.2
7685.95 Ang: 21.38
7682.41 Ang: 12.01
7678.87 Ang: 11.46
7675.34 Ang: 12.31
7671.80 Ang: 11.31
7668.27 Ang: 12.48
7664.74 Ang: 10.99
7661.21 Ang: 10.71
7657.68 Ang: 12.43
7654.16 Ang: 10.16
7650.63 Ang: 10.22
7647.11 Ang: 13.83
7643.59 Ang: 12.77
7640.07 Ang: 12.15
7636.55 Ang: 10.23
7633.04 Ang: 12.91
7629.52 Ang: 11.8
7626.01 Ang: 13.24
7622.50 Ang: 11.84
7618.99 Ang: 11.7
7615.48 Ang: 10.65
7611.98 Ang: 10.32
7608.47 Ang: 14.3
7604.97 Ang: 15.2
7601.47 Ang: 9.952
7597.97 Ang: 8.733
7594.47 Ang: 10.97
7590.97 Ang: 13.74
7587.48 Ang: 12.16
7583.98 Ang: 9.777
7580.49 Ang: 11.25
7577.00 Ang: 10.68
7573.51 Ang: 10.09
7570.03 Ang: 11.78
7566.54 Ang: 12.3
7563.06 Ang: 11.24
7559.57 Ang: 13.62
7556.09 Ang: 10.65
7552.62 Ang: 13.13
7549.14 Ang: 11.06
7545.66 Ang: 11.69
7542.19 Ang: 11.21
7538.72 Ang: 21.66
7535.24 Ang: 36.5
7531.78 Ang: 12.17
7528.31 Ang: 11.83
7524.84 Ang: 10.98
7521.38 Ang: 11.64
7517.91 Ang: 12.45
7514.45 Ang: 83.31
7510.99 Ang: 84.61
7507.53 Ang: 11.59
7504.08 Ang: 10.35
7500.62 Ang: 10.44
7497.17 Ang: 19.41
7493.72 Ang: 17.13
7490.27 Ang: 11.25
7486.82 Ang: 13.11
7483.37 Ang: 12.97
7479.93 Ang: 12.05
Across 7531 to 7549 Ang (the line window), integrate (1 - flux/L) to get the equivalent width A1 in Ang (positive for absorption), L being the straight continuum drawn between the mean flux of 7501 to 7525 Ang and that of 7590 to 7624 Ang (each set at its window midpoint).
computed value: 5.6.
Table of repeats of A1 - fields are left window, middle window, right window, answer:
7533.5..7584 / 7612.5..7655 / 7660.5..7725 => 8.13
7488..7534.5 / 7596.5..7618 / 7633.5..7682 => 5.77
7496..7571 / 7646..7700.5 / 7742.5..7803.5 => 2.67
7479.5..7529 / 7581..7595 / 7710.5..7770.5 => 5.18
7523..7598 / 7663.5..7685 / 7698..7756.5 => 1.39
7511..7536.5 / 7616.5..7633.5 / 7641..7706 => 6.34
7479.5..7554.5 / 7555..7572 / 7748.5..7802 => 6.27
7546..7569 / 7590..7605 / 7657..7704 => 2.11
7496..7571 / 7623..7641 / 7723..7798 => 4.70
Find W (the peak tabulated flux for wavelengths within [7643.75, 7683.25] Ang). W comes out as 13.83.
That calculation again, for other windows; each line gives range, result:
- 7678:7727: 38.2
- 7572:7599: 13.74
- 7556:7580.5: 13.62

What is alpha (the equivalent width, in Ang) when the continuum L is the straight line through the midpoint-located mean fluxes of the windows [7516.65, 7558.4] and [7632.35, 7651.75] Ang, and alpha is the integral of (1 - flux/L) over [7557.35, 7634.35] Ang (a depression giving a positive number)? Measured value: 8.2 Ang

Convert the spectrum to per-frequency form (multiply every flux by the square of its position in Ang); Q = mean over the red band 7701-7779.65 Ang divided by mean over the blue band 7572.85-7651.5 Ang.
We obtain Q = 1.09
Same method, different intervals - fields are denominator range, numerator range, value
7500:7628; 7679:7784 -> 0.86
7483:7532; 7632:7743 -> 0.62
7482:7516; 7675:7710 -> 0.70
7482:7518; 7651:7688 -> 0.49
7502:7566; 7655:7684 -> 0.57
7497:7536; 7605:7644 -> 0.47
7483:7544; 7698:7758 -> 0.60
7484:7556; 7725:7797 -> 0.57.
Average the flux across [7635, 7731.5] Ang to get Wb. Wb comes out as 13.9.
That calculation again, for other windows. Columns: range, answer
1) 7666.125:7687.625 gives 13.4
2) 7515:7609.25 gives 13.9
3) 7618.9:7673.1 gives 11.8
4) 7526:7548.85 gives 16.9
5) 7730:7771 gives 11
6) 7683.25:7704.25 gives 20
